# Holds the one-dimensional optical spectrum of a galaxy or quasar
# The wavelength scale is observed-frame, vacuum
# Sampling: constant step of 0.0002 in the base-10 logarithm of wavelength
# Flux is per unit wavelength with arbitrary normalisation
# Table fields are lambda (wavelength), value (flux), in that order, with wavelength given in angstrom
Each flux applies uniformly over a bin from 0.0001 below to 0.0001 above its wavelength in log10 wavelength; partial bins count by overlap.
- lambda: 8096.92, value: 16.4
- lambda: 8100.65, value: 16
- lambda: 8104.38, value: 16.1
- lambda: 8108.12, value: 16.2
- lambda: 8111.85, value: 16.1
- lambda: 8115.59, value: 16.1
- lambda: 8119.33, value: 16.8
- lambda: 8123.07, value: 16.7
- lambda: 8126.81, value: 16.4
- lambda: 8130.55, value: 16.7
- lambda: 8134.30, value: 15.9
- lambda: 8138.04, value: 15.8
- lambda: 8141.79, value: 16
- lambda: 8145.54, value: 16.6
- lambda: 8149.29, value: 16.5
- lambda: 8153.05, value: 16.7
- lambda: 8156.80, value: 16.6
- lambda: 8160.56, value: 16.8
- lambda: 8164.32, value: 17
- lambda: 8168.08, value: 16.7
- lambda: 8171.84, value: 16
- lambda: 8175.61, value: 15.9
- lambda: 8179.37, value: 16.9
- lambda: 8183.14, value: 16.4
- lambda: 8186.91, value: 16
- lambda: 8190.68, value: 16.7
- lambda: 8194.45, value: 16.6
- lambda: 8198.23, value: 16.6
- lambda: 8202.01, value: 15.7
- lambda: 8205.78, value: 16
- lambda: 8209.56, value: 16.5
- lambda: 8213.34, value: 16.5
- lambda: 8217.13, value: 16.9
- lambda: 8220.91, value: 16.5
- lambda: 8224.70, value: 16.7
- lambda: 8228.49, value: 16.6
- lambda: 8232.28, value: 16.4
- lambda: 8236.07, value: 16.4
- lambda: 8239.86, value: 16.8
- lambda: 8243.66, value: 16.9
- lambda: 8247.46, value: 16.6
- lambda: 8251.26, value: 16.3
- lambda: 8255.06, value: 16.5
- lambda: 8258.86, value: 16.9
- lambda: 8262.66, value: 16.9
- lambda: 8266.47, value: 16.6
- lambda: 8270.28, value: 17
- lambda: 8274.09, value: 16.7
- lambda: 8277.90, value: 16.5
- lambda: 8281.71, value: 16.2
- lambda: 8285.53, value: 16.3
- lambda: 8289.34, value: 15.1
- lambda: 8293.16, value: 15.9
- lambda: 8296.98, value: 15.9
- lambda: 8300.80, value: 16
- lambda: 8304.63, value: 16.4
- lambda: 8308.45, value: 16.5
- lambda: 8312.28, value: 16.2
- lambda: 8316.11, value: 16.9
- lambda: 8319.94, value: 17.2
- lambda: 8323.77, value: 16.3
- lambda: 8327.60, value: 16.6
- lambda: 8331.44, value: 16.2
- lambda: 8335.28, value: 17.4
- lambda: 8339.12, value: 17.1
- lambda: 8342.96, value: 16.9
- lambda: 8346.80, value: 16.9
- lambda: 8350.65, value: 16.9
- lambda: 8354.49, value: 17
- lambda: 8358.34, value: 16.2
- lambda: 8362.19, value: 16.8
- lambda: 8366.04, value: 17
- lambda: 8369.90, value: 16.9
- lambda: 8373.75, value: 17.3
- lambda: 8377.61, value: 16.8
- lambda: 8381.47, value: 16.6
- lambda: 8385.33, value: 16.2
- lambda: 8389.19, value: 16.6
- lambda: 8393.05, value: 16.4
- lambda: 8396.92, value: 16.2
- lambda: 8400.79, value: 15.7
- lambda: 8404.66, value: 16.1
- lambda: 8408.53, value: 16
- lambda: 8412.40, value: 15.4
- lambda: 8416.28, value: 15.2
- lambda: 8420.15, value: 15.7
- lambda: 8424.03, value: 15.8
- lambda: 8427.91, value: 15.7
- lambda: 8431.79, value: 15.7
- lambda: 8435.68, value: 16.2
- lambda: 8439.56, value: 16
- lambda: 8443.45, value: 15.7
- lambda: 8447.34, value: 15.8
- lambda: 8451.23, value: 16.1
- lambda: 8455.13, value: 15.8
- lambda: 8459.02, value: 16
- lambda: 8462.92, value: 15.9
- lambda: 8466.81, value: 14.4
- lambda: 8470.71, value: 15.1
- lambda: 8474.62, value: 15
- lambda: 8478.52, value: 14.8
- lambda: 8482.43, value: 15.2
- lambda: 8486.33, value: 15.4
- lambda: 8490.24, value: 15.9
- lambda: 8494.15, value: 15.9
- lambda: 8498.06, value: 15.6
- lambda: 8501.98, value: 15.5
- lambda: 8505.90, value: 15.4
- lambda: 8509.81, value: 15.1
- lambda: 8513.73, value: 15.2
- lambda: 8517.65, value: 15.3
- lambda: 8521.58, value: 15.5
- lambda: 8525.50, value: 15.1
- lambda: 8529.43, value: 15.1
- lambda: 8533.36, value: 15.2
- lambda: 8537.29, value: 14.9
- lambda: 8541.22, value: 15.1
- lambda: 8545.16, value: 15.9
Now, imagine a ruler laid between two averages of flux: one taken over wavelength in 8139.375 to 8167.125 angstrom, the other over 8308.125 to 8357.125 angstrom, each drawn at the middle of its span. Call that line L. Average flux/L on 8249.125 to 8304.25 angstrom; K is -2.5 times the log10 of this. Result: 0.025 mag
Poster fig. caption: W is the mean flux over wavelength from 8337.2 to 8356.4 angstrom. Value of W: 17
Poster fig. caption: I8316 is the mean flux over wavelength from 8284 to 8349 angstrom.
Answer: 16.5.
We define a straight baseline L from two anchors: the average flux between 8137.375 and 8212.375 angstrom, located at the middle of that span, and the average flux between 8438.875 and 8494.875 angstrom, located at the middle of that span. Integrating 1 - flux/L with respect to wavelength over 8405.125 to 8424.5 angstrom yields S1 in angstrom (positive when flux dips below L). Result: 0.0 angstrom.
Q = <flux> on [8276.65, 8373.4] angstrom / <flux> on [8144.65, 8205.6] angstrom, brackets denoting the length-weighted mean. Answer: 1.0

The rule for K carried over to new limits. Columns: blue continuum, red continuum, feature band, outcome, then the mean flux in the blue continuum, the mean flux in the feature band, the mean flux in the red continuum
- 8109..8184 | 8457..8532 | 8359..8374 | -0.077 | 16.4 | 16.9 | 15.3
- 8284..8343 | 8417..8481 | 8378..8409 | -0.022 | 16.4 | 16.3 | 15.6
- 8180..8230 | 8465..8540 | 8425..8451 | -0.025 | 16.4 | 15.9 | 15.2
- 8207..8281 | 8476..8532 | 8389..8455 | -0.008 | 16.6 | 15.9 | 15.4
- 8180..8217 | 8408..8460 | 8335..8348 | -0.068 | 16.4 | 17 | 15.8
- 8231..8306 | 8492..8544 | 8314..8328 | -0.039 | 16.4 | 16.8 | 15.3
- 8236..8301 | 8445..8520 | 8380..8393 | -0.039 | 16.4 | 16.5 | 15.4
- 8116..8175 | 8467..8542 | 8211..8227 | -0.028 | 16.5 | 16.6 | 15.3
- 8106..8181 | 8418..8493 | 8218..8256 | -0.027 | 16.4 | 16.6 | 15.6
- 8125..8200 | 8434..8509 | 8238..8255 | -0.028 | 16.4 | 16.6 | 15.6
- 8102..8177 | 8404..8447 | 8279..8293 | 0.011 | 16.4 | 15.9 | 15.8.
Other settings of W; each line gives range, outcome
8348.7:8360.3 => 16.7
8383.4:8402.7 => 16.2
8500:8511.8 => 15.3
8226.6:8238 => 16.5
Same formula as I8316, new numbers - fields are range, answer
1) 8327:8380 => 16.9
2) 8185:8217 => 16.4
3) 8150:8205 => 16.5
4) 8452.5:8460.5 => 15.9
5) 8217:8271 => 16.7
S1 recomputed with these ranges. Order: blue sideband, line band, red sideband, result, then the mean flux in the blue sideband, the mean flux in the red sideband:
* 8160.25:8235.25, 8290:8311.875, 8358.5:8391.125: 0.7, 16.5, 16.7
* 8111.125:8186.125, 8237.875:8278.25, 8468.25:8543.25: -1.6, 16.4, 15.3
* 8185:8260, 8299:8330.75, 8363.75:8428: -0.3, 16.5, 16.2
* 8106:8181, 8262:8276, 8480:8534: -0.6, 16.4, 15.4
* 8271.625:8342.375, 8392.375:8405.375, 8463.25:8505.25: -0.2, 16.4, 15.3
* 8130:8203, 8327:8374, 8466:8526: -3.2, 16.4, 15.3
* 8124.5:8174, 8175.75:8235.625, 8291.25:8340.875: 0.0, 16.4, 16.5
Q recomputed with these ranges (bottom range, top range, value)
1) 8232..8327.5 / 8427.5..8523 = 0.94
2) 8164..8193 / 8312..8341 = 1.02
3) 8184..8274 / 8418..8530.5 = 0.94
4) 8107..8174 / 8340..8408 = 1.01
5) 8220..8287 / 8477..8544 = 0.92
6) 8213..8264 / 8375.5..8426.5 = 0.97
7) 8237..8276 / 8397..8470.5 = 0.94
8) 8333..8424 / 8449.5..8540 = 0.93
